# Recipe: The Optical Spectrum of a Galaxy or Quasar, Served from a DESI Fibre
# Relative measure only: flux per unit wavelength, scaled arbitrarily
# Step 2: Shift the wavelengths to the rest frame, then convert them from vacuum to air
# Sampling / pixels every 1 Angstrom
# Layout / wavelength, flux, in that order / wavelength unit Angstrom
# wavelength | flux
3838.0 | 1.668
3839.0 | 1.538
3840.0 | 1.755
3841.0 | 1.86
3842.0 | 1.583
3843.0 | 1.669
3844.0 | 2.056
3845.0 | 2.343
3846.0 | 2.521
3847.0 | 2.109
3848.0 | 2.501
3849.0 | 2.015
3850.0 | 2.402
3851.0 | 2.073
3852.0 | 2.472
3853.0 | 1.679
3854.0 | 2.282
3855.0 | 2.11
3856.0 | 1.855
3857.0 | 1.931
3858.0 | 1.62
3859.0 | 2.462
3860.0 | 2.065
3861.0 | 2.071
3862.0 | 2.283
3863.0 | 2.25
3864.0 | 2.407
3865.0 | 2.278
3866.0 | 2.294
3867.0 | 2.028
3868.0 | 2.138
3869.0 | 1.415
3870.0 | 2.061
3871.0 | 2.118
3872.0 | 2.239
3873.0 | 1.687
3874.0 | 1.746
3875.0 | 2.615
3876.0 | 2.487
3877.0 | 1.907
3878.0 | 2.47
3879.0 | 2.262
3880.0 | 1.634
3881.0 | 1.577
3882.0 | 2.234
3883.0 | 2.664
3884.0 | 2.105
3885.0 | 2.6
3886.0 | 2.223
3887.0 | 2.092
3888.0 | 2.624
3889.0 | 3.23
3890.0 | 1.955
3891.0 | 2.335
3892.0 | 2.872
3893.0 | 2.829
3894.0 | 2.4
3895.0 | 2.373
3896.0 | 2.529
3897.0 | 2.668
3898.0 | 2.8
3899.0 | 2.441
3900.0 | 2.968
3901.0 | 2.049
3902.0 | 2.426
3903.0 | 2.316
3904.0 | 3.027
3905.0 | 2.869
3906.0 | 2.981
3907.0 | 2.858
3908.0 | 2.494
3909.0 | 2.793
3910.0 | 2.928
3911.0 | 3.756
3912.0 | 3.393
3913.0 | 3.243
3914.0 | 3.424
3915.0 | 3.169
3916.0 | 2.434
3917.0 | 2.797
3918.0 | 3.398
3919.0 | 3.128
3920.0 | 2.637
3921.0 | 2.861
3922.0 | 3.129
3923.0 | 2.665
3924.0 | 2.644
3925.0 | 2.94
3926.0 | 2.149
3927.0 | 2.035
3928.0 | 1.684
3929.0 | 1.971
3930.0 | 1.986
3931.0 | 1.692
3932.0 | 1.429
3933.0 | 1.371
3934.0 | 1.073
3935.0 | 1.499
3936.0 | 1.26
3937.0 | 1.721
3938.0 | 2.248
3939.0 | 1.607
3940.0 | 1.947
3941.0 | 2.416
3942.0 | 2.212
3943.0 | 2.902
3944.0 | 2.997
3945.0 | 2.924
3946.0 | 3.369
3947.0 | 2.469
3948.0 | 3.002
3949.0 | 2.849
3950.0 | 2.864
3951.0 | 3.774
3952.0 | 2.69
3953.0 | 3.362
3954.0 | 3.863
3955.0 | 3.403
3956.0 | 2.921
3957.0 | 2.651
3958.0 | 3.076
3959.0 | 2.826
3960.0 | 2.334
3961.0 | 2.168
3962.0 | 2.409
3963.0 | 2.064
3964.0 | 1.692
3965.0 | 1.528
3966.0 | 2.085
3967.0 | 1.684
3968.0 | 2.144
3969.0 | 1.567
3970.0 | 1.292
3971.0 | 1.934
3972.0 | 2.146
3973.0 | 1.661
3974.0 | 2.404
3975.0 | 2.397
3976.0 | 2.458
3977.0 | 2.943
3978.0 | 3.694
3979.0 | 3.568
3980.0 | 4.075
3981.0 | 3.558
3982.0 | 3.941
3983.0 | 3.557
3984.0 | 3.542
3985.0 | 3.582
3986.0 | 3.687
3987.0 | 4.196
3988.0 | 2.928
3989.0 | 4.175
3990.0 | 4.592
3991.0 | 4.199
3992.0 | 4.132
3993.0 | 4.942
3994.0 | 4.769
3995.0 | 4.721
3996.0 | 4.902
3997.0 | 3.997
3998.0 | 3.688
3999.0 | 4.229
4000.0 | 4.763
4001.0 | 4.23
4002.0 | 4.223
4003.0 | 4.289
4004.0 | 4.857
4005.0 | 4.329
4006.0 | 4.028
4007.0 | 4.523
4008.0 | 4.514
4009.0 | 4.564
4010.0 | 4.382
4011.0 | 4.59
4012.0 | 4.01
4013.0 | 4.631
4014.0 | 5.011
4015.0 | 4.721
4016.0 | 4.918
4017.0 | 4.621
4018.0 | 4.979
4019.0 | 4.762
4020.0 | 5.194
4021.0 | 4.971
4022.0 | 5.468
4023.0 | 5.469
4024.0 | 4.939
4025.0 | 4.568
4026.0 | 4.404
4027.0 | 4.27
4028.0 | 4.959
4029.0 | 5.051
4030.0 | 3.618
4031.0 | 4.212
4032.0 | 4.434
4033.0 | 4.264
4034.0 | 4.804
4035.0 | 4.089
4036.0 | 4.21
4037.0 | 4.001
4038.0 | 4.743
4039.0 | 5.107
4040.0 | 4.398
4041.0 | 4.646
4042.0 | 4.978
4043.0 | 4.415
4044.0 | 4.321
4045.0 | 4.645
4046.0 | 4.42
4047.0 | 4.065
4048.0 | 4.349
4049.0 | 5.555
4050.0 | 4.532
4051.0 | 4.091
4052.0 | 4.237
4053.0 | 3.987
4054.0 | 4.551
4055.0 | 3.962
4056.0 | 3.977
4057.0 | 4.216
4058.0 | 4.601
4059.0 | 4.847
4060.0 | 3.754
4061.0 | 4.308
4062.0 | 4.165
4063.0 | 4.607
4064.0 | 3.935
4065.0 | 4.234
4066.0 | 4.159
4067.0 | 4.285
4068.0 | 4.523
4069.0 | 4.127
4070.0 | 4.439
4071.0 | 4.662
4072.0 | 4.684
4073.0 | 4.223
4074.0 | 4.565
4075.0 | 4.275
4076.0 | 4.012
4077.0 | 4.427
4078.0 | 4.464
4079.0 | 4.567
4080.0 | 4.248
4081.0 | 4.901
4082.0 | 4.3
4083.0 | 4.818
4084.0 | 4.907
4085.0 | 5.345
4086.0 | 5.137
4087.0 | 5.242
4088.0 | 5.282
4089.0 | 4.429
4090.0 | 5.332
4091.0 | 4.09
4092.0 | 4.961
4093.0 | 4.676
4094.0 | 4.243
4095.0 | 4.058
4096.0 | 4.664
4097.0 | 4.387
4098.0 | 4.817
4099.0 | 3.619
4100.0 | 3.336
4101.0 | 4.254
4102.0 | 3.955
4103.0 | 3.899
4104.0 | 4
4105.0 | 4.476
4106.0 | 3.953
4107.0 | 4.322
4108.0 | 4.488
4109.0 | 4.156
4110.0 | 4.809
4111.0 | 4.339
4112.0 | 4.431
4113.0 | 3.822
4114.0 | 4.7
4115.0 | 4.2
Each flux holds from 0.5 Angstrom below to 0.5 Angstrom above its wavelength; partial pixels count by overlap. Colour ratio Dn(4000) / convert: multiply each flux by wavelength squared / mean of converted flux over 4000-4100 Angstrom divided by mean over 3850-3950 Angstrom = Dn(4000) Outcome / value 2.04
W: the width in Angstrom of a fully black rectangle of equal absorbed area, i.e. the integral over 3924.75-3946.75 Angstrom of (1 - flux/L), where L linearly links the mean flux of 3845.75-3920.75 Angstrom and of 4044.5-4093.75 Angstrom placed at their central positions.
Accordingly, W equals 7.0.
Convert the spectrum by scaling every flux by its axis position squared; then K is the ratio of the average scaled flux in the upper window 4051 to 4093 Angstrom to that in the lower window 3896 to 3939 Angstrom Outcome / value 1.94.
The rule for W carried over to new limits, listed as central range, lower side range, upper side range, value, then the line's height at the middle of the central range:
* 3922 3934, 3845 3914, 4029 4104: 3.5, 2.91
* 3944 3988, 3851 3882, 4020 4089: 7.4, 3.37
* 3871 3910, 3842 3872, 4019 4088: 1.5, 2.52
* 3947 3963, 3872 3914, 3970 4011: 2.1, 3.34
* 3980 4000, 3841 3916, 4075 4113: -3.7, 3.45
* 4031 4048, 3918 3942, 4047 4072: -2.0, 4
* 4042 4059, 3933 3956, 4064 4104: -1.7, 4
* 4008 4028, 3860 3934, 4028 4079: -4.1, 3.95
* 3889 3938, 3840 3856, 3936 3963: -0.9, 2.48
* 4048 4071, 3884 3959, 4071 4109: -1.1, 4.13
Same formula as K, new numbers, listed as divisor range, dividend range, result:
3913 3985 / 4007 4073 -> 1.85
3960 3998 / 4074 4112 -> 1.51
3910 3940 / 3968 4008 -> 1.58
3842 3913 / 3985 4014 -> 1.96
